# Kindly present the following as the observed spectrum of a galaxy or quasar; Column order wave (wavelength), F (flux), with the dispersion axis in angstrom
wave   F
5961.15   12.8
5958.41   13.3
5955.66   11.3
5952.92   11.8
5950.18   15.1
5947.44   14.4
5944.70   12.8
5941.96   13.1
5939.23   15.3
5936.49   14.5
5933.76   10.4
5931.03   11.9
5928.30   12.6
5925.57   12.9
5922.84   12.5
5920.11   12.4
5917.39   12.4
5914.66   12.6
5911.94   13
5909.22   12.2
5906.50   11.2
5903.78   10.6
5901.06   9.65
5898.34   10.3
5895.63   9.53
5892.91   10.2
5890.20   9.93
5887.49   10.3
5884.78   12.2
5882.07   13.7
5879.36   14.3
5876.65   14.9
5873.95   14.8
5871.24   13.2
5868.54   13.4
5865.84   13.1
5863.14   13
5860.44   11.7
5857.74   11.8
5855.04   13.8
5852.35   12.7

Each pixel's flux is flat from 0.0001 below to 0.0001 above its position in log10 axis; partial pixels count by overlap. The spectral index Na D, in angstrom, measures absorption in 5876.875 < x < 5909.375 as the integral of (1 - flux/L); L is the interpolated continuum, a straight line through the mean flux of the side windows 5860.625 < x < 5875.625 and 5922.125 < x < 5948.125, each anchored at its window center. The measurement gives 4.9 angstrom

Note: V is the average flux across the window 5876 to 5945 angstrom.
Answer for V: 12.1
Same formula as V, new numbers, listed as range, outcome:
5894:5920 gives 11.3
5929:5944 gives 13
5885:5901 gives 10.2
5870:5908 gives 11.8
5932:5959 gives 13.2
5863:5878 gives 13.8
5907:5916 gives 12.5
